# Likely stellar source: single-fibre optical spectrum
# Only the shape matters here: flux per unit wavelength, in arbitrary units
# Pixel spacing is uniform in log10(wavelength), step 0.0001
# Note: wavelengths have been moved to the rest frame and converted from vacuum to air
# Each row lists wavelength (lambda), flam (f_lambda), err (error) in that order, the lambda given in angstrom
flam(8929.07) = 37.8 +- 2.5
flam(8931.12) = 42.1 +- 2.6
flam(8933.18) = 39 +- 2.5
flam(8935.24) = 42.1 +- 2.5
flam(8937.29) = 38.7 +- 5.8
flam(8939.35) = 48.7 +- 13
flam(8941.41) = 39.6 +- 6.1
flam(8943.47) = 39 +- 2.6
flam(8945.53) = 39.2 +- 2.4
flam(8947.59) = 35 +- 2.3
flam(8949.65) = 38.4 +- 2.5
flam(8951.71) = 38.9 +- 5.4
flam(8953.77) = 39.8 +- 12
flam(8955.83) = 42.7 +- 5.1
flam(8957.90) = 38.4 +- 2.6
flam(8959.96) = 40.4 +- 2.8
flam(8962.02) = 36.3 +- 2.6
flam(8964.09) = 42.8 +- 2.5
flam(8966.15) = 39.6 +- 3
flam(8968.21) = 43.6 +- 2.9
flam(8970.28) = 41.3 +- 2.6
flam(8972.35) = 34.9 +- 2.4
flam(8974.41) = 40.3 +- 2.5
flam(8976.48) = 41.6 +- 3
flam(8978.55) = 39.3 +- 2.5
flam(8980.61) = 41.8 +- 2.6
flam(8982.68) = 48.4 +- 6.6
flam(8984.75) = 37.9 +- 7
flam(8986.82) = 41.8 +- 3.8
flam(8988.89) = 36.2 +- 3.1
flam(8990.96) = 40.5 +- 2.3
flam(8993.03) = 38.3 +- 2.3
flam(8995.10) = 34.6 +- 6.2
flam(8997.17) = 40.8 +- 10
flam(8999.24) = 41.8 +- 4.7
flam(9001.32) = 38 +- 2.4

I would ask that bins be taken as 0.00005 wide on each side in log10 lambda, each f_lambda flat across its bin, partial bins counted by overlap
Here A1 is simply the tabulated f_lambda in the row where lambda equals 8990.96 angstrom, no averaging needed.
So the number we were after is 40.5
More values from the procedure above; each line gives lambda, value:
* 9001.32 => 38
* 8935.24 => 42.1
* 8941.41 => 39.6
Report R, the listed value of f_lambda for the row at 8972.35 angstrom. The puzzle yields 34.9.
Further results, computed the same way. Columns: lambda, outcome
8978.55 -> 39.3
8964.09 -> 42.8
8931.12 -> 42.1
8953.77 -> 39.8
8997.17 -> 40.8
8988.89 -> 36.2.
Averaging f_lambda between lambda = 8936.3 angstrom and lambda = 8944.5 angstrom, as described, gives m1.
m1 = 41.5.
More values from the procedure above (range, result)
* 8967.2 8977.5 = 40.3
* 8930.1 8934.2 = 40.5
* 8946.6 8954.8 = 38.1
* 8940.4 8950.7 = 38.2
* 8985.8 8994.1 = 39.2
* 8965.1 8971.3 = 41.5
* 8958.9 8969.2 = 40.6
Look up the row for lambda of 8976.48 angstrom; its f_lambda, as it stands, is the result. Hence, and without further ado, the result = 41.6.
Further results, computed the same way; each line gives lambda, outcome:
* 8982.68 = 48.4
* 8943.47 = 39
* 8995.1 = 34.6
